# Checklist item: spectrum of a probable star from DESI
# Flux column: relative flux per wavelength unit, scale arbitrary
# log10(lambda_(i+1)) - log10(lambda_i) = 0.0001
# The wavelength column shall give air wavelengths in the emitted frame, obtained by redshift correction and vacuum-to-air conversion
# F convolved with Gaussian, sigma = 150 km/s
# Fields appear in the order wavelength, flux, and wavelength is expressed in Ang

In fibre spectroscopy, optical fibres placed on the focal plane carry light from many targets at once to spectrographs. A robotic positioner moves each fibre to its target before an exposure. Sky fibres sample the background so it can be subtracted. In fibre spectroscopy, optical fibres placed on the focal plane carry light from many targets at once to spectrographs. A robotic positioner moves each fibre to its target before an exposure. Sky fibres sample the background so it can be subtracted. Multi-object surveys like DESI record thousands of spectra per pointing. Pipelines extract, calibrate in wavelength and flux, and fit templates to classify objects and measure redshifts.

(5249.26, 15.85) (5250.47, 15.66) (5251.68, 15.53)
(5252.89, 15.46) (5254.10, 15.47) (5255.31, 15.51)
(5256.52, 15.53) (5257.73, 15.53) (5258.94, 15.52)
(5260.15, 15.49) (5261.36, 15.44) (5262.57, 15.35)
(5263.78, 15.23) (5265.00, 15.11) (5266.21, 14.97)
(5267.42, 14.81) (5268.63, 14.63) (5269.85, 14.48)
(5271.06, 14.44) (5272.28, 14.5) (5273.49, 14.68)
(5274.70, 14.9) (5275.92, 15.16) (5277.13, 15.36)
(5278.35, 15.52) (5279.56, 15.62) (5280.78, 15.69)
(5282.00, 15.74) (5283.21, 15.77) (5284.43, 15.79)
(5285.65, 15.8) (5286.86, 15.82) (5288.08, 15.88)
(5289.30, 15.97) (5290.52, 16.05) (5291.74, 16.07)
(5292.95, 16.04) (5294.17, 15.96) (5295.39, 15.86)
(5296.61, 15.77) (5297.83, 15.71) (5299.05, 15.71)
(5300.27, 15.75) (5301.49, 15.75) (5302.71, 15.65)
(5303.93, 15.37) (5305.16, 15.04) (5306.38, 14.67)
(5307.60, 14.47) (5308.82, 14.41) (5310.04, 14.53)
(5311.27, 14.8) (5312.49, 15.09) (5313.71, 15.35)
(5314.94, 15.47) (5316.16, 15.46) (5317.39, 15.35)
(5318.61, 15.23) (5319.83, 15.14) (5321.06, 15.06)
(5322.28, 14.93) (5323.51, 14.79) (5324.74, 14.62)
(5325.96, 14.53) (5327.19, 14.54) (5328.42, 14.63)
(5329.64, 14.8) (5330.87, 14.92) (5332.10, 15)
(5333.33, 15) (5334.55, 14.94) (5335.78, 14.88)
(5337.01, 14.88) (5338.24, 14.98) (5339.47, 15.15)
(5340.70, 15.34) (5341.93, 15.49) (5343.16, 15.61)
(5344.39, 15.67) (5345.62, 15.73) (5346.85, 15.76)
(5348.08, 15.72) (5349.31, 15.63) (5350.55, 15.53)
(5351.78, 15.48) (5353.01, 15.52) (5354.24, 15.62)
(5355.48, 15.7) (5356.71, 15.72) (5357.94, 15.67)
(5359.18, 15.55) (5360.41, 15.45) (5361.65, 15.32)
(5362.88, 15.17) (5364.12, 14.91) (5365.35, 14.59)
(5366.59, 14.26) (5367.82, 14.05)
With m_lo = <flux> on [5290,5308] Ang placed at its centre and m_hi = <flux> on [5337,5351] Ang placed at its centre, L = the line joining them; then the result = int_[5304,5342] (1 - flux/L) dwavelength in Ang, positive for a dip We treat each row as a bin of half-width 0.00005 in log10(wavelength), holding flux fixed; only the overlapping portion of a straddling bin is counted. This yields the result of 1.4 Ang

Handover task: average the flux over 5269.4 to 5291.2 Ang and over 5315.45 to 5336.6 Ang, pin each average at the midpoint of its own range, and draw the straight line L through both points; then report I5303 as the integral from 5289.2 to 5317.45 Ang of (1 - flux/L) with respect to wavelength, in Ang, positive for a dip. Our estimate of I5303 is -0.5 Ang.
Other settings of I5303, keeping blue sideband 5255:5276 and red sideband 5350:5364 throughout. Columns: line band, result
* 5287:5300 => -0.6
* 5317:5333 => 0.5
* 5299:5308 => 0.0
